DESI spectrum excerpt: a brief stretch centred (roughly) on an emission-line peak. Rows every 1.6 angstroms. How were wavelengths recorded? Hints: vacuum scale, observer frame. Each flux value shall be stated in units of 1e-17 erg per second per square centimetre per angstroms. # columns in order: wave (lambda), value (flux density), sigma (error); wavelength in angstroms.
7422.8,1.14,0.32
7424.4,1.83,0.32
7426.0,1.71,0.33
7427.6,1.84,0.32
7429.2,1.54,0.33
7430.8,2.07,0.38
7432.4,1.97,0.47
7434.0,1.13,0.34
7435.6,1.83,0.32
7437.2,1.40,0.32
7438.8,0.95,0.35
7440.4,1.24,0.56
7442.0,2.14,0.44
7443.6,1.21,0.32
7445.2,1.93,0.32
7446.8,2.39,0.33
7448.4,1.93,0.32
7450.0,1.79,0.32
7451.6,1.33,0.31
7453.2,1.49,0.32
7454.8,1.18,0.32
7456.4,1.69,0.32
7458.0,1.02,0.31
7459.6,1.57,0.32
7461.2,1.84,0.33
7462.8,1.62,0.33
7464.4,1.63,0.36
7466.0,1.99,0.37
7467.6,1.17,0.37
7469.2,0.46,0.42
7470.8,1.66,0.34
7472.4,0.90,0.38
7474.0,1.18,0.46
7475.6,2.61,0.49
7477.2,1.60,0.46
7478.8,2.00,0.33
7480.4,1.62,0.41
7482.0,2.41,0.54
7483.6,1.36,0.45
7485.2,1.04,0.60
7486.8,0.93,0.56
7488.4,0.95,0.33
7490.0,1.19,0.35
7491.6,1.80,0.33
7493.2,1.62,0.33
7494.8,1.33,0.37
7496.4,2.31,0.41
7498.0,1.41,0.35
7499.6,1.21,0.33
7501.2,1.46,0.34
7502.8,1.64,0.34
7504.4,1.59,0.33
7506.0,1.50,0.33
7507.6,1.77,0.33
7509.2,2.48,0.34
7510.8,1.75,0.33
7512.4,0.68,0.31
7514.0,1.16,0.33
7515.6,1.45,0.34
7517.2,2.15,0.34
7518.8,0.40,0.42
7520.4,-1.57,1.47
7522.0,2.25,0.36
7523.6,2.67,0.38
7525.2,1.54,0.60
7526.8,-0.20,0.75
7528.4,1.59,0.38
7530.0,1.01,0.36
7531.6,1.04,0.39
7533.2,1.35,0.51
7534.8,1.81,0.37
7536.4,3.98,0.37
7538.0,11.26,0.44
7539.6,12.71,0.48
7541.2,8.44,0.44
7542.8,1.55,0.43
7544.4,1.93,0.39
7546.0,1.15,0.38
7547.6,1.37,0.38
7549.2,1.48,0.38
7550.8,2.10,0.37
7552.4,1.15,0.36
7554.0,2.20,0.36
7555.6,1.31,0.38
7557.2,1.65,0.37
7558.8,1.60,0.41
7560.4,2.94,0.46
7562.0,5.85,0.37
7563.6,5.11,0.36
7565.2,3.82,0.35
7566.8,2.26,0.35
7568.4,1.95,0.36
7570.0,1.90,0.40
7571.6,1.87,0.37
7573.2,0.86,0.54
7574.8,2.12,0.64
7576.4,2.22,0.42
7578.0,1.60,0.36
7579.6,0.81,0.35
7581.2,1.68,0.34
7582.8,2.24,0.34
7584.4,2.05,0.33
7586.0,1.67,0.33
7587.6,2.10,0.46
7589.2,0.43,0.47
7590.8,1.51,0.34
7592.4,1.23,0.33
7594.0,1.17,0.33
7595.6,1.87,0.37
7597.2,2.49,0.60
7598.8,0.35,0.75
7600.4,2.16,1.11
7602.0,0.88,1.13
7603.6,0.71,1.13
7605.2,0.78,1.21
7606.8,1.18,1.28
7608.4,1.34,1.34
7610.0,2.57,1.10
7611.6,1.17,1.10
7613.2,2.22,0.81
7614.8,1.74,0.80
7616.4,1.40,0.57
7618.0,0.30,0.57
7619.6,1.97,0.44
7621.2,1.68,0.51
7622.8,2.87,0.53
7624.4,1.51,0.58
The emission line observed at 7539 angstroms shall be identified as H-alpha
